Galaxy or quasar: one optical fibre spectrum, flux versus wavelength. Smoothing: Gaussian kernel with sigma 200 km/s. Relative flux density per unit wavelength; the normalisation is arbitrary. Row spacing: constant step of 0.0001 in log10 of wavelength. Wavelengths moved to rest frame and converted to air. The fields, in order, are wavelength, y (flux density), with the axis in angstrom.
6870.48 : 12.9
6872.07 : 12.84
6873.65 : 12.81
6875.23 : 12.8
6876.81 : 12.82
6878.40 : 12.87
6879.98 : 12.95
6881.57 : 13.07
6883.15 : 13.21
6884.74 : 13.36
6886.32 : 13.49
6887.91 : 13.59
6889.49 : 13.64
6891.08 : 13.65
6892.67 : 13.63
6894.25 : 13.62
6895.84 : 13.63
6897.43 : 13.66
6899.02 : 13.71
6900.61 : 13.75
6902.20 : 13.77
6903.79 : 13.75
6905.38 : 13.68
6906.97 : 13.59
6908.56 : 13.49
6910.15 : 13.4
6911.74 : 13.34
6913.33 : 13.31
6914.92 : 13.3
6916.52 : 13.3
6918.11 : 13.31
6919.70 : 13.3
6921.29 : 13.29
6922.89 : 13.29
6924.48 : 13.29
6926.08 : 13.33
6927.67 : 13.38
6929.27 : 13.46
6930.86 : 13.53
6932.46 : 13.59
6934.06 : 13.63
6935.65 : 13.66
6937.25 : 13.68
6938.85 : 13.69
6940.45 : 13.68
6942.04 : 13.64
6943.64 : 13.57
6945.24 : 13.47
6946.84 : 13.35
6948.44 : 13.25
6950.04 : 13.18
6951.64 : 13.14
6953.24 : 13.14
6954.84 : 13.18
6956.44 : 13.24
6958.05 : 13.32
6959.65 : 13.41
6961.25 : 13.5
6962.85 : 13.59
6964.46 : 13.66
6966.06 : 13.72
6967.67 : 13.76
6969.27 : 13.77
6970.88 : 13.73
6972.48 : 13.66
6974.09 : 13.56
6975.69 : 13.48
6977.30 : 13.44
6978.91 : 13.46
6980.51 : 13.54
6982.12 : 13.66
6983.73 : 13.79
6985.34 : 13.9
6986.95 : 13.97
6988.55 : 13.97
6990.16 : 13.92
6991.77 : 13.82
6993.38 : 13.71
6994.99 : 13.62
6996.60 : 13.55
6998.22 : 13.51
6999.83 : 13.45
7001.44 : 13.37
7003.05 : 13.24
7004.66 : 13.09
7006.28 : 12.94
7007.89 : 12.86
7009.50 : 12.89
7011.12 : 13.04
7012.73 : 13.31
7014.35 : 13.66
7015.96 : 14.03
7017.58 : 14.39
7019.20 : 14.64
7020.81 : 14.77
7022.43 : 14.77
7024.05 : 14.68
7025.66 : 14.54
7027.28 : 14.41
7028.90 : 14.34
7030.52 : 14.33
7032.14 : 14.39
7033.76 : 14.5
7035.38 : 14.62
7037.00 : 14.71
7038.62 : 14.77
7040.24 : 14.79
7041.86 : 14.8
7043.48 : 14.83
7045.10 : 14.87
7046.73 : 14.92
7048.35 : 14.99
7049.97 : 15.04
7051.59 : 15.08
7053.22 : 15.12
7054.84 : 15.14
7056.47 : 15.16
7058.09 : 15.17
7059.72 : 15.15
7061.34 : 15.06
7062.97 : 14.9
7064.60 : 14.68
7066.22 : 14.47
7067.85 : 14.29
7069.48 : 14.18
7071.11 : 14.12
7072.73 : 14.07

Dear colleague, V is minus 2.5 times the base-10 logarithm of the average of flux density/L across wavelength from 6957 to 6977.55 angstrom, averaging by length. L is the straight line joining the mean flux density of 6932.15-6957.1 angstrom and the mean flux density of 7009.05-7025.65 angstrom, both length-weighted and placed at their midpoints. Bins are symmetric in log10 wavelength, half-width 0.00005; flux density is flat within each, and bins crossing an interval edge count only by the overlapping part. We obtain 0.00 mag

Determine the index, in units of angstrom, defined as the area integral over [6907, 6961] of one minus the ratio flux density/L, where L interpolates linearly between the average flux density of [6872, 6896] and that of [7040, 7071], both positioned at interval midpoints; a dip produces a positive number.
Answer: 1.3 angstrom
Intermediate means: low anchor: 13.3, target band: 13.4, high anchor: 14.9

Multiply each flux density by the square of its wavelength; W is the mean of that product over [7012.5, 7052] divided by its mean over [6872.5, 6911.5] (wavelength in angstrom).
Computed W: 1.1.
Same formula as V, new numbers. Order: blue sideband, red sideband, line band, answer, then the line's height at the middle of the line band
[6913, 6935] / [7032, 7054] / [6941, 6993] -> 0.027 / 13.9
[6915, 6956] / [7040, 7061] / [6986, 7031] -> 0.048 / 14.4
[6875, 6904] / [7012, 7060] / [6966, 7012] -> 0.057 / 14.3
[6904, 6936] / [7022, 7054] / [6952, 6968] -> 0.035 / 13.9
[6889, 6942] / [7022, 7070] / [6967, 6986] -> 0.036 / 14.1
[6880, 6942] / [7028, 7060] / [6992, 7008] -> 0.080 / 14.4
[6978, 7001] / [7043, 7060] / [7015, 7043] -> 0.000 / 14.6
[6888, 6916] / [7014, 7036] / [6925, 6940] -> 0.020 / 13.8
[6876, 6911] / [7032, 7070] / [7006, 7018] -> 0.087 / 14.5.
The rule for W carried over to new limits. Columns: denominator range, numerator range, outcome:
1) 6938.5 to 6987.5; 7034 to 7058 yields 1.13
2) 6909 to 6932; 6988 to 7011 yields 1.03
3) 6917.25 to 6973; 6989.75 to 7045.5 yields 1.06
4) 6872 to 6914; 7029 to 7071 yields 1.15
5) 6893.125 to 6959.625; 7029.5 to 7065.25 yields 1.14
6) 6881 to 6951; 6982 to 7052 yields 1.08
